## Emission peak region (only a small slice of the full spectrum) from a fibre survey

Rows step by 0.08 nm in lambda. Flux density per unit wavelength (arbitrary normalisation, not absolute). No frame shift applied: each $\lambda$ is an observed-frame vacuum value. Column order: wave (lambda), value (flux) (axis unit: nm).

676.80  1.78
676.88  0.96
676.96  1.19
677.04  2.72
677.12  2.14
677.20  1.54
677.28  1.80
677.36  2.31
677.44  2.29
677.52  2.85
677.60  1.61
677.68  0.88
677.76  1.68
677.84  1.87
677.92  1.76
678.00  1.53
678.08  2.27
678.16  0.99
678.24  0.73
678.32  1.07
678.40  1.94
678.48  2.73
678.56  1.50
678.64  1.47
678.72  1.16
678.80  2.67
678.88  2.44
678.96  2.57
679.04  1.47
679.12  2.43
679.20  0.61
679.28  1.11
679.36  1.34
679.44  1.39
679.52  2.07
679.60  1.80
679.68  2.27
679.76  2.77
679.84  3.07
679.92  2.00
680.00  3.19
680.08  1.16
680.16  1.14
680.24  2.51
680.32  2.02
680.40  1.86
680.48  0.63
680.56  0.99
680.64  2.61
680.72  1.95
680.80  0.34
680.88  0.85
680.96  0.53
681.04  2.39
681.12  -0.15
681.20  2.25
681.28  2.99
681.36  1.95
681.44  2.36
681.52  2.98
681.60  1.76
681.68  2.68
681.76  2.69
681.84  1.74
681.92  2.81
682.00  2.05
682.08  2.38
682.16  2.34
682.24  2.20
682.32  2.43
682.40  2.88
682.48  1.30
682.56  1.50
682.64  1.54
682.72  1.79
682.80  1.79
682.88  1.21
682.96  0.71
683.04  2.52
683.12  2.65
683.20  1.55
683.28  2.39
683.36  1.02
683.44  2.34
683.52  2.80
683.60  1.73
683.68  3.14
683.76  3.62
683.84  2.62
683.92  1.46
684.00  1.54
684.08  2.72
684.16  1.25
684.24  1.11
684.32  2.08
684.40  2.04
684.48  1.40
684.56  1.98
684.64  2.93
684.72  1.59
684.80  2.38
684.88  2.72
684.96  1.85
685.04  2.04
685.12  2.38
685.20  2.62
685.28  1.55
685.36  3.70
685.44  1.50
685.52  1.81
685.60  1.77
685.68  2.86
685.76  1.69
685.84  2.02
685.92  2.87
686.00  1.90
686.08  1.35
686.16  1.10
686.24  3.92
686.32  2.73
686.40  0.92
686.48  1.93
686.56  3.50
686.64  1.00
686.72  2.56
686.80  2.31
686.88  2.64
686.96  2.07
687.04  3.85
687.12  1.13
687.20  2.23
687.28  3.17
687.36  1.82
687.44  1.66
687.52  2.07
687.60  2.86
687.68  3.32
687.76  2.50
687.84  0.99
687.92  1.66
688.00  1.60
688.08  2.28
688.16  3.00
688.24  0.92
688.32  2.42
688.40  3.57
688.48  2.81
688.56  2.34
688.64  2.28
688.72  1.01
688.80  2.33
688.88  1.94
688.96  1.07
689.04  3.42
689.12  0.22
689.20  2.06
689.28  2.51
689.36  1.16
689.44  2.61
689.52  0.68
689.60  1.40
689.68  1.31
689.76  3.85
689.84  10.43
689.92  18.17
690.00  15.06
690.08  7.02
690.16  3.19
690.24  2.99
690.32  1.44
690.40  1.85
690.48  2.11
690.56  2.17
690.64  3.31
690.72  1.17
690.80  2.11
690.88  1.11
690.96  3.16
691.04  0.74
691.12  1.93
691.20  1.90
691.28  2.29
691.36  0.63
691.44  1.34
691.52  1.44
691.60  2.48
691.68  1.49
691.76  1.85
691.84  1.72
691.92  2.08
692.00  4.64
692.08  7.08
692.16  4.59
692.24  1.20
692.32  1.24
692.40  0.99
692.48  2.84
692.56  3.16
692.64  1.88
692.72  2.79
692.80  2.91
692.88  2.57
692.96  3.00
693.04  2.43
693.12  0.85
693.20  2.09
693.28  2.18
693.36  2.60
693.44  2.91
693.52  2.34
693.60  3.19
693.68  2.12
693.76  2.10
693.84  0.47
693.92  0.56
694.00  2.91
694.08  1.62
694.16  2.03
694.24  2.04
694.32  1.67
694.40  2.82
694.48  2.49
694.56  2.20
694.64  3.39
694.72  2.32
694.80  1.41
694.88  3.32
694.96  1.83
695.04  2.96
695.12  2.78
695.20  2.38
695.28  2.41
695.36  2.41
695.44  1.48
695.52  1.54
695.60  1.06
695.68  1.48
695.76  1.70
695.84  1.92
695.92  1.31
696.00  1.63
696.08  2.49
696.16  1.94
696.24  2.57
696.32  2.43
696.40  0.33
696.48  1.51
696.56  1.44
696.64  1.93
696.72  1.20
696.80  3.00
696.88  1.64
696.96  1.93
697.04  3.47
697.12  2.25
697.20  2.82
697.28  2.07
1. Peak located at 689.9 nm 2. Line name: H-alpha 6563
